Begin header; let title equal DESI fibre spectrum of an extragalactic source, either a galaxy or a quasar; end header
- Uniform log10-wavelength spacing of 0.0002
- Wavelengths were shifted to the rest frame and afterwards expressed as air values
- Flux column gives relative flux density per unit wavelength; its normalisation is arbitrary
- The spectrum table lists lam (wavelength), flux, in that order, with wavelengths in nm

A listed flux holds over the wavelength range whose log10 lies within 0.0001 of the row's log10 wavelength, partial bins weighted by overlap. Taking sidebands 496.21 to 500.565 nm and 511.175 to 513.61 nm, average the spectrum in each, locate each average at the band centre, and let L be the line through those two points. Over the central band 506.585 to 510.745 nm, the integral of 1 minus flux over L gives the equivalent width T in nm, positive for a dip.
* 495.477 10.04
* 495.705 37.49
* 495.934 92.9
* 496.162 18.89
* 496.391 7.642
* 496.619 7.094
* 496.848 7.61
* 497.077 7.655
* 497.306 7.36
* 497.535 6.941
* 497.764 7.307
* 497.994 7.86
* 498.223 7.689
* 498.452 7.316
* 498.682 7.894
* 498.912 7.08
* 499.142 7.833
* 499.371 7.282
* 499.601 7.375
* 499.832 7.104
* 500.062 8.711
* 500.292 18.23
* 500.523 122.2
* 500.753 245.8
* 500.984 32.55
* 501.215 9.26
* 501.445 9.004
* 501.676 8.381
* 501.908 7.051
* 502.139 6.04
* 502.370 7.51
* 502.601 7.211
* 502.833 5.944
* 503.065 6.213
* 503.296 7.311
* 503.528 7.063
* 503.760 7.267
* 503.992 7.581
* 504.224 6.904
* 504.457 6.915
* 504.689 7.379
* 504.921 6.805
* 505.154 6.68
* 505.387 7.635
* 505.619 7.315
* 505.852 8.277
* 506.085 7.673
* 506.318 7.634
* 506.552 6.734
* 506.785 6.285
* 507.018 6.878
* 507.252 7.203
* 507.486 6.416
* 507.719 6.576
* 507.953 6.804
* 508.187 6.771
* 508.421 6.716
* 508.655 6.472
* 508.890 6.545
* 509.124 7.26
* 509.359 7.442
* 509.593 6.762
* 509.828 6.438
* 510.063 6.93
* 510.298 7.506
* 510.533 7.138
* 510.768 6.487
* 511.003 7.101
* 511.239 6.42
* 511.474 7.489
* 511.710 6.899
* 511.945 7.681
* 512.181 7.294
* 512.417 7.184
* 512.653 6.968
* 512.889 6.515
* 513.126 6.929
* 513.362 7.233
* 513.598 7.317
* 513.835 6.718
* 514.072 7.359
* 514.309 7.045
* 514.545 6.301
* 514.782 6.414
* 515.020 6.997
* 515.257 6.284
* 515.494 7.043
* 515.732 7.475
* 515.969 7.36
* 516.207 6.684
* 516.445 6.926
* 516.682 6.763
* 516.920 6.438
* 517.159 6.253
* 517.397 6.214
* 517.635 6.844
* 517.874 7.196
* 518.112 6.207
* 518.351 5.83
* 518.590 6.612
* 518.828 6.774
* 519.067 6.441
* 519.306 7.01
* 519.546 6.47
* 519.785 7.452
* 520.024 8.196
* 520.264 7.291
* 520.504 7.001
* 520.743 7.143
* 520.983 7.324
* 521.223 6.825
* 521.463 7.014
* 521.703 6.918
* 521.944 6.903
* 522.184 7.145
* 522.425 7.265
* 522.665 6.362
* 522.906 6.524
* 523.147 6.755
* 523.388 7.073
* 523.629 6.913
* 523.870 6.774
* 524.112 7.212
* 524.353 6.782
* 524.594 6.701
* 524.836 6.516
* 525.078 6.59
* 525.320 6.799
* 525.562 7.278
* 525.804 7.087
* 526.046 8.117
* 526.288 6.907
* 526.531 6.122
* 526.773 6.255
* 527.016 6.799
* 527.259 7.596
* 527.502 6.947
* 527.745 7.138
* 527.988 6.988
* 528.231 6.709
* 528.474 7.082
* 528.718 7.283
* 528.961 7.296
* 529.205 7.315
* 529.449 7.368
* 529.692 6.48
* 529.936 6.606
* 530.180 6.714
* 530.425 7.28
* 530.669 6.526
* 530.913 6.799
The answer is 0.81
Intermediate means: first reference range 12.4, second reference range 7.09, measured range 6.82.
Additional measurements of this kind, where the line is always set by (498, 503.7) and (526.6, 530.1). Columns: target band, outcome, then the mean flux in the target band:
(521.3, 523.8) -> 0.84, 6.88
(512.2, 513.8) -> 0.90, 7.02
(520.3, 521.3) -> 0.38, 7.1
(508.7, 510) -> 0.81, 6.86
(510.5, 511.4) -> 0.55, 6.79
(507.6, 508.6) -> 0.65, 6.71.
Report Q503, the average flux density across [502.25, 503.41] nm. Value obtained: 6.84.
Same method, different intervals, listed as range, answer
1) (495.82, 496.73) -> 31.7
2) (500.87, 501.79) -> 14.8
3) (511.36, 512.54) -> 7.31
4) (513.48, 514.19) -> 7.13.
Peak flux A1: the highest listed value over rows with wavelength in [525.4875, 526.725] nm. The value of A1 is 8.117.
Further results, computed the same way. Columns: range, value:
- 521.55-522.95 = 7.265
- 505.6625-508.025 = 8.277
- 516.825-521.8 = 8.196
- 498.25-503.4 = 245.8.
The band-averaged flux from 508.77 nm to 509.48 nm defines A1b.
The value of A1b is 7.08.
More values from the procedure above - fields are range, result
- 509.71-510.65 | 7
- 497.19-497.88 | 7.2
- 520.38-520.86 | 7.08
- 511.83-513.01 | 7.12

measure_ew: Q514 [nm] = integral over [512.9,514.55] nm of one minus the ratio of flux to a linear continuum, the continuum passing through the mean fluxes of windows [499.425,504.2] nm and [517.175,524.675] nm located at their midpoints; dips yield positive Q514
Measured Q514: 0.833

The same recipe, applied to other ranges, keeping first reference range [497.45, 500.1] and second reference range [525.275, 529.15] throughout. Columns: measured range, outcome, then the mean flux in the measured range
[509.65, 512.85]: 0.12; 7.02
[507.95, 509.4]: 0.10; 6.83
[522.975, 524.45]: 0.04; 6.91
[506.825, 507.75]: 0.08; 6.75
